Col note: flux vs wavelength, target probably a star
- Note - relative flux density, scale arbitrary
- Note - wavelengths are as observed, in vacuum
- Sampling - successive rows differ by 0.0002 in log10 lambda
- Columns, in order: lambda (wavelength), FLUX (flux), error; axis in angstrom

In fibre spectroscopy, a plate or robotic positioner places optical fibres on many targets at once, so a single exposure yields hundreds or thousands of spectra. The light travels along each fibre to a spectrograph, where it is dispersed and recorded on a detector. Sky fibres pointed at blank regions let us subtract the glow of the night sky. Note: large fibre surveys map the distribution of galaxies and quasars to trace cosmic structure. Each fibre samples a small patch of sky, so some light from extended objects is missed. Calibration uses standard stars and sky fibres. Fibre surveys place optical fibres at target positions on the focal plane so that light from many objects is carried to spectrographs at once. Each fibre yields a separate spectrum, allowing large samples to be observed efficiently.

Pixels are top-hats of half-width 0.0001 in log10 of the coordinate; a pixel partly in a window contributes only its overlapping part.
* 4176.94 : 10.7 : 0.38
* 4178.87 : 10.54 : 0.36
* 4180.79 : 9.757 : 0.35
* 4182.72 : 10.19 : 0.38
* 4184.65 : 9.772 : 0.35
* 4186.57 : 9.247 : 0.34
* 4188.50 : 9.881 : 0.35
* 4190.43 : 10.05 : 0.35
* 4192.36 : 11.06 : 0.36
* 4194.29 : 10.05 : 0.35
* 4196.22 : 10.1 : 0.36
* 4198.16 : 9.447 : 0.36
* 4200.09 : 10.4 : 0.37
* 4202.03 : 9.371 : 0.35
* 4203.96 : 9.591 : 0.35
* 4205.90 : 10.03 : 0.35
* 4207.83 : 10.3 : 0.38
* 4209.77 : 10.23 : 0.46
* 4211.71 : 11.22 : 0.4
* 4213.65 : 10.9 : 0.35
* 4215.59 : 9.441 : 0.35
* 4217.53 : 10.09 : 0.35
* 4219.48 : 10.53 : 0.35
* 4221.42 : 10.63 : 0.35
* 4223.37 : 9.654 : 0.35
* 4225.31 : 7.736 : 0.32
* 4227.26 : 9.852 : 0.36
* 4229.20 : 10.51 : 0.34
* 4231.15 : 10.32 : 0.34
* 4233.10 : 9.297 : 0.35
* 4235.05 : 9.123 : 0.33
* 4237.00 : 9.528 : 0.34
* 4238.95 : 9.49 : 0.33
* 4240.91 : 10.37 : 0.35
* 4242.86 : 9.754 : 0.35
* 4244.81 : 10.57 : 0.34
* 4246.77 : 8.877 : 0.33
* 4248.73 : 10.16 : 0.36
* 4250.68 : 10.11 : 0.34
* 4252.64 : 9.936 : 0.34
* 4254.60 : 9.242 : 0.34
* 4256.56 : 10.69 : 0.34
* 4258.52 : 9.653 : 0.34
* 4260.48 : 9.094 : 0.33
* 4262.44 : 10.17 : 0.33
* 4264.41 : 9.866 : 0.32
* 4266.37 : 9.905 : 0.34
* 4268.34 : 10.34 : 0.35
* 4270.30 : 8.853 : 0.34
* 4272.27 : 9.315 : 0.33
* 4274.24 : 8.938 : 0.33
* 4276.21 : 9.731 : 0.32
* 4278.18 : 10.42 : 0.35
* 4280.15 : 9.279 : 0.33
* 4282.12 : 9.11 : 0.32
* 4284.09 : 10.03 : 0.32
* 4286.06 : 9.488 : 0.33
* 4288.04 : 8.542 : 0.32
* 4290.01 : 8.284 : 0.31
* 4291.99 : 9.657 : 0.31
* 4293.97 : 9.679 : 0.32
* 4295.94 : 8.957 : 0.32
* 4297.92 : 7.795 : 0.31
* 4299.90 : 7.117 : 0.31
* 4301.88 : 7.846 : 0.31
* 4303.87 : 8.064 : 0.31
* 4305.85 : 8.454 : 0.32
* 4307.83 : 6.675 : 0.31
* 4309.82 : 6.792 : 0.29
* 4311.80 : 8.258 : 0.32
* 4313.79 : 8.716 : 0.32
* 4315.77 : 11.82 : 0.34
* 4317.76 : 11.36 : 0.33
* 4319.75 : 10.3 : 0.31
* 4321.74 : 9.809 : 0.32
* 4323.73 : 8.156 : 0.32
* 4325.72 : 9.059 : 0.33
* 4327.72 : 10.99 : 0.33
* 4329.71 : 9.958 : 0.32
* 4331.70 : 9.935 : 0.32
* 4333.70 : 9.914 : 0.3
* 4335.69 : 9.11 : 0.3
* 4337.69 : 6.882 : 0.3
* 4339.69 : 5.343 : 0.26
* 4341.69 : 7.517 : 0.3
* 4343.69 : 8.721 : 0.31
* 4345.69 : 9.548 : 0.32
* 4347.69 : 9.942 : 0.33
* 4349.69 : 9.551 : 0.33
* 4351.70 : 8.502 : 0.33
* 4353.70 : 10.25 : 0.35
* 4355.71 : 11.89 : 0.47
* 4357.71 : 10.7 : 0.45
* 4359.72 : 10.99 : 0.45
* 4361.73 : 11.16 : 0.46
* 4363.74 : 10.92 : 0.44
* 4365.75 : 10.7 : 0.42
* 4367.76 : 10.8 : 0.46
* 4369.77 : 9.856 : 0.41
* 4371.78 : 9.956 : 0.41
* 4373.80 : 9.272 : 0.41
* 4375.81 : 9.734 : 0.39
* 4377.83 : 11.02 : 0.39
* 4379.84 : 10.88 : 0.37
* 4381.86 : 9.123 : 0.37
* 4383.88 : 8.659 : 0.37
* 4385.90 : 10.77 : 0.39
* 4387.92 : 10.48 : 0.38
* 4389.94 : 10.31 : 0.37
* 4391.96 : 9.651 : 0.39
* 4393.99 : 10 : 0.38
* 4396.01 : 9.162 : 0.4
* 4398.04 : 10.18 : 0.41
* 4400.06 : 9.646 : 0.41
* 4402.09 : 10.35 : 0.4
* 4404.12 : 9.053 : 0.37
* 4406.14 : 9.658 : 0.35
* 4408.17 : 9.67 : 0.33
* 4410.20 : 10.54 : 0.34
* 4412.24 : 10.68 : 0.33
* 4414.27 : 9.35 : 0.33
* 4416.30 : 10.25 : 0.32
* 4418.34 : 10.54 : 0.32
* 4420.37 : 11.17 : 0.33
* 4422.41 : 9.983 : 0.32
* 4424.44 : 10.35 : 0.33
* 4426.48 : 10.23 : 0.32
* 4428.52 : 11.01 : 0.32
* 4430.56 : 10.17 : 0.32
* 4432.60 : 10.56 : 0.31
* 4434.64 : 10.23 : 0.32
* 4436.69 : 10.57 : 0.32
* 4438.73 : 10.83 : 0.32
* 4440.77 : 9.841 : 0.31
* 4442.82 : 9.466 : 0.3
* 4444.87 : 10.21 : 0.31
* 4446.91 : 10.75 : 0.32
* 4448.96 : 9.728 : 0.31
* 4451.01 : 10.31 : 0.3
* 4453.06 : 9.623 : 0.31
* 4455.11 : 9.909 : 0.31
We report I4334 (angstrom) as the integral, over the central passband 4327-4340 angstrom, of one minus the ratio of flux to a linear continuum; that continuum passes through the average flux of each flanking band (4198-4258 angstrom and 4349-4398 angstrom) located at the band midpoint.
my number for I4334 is 1.4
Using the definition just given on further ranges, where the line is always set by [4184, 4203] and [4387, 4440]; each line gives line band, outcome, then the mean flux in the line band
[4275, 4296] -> 1.36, 9.4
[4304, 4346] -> 4.96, 8.89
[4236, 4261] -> 0.46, 9.82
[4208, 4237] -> 0.04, 9.96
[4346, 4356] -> 0.25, 9.86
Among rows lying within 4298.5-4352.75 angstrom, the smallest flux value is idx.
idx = 5.343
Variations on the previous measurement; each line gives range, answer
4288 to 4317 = 6.675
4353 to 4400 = 8.659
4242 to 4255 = 8.877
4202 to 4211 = 9.371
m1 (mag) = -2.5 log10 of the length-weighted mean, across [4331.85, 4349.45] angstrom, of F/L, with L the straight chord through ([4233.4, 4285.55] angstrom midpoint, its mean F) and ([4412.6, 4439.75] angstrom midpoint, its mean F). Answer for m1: 0.18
